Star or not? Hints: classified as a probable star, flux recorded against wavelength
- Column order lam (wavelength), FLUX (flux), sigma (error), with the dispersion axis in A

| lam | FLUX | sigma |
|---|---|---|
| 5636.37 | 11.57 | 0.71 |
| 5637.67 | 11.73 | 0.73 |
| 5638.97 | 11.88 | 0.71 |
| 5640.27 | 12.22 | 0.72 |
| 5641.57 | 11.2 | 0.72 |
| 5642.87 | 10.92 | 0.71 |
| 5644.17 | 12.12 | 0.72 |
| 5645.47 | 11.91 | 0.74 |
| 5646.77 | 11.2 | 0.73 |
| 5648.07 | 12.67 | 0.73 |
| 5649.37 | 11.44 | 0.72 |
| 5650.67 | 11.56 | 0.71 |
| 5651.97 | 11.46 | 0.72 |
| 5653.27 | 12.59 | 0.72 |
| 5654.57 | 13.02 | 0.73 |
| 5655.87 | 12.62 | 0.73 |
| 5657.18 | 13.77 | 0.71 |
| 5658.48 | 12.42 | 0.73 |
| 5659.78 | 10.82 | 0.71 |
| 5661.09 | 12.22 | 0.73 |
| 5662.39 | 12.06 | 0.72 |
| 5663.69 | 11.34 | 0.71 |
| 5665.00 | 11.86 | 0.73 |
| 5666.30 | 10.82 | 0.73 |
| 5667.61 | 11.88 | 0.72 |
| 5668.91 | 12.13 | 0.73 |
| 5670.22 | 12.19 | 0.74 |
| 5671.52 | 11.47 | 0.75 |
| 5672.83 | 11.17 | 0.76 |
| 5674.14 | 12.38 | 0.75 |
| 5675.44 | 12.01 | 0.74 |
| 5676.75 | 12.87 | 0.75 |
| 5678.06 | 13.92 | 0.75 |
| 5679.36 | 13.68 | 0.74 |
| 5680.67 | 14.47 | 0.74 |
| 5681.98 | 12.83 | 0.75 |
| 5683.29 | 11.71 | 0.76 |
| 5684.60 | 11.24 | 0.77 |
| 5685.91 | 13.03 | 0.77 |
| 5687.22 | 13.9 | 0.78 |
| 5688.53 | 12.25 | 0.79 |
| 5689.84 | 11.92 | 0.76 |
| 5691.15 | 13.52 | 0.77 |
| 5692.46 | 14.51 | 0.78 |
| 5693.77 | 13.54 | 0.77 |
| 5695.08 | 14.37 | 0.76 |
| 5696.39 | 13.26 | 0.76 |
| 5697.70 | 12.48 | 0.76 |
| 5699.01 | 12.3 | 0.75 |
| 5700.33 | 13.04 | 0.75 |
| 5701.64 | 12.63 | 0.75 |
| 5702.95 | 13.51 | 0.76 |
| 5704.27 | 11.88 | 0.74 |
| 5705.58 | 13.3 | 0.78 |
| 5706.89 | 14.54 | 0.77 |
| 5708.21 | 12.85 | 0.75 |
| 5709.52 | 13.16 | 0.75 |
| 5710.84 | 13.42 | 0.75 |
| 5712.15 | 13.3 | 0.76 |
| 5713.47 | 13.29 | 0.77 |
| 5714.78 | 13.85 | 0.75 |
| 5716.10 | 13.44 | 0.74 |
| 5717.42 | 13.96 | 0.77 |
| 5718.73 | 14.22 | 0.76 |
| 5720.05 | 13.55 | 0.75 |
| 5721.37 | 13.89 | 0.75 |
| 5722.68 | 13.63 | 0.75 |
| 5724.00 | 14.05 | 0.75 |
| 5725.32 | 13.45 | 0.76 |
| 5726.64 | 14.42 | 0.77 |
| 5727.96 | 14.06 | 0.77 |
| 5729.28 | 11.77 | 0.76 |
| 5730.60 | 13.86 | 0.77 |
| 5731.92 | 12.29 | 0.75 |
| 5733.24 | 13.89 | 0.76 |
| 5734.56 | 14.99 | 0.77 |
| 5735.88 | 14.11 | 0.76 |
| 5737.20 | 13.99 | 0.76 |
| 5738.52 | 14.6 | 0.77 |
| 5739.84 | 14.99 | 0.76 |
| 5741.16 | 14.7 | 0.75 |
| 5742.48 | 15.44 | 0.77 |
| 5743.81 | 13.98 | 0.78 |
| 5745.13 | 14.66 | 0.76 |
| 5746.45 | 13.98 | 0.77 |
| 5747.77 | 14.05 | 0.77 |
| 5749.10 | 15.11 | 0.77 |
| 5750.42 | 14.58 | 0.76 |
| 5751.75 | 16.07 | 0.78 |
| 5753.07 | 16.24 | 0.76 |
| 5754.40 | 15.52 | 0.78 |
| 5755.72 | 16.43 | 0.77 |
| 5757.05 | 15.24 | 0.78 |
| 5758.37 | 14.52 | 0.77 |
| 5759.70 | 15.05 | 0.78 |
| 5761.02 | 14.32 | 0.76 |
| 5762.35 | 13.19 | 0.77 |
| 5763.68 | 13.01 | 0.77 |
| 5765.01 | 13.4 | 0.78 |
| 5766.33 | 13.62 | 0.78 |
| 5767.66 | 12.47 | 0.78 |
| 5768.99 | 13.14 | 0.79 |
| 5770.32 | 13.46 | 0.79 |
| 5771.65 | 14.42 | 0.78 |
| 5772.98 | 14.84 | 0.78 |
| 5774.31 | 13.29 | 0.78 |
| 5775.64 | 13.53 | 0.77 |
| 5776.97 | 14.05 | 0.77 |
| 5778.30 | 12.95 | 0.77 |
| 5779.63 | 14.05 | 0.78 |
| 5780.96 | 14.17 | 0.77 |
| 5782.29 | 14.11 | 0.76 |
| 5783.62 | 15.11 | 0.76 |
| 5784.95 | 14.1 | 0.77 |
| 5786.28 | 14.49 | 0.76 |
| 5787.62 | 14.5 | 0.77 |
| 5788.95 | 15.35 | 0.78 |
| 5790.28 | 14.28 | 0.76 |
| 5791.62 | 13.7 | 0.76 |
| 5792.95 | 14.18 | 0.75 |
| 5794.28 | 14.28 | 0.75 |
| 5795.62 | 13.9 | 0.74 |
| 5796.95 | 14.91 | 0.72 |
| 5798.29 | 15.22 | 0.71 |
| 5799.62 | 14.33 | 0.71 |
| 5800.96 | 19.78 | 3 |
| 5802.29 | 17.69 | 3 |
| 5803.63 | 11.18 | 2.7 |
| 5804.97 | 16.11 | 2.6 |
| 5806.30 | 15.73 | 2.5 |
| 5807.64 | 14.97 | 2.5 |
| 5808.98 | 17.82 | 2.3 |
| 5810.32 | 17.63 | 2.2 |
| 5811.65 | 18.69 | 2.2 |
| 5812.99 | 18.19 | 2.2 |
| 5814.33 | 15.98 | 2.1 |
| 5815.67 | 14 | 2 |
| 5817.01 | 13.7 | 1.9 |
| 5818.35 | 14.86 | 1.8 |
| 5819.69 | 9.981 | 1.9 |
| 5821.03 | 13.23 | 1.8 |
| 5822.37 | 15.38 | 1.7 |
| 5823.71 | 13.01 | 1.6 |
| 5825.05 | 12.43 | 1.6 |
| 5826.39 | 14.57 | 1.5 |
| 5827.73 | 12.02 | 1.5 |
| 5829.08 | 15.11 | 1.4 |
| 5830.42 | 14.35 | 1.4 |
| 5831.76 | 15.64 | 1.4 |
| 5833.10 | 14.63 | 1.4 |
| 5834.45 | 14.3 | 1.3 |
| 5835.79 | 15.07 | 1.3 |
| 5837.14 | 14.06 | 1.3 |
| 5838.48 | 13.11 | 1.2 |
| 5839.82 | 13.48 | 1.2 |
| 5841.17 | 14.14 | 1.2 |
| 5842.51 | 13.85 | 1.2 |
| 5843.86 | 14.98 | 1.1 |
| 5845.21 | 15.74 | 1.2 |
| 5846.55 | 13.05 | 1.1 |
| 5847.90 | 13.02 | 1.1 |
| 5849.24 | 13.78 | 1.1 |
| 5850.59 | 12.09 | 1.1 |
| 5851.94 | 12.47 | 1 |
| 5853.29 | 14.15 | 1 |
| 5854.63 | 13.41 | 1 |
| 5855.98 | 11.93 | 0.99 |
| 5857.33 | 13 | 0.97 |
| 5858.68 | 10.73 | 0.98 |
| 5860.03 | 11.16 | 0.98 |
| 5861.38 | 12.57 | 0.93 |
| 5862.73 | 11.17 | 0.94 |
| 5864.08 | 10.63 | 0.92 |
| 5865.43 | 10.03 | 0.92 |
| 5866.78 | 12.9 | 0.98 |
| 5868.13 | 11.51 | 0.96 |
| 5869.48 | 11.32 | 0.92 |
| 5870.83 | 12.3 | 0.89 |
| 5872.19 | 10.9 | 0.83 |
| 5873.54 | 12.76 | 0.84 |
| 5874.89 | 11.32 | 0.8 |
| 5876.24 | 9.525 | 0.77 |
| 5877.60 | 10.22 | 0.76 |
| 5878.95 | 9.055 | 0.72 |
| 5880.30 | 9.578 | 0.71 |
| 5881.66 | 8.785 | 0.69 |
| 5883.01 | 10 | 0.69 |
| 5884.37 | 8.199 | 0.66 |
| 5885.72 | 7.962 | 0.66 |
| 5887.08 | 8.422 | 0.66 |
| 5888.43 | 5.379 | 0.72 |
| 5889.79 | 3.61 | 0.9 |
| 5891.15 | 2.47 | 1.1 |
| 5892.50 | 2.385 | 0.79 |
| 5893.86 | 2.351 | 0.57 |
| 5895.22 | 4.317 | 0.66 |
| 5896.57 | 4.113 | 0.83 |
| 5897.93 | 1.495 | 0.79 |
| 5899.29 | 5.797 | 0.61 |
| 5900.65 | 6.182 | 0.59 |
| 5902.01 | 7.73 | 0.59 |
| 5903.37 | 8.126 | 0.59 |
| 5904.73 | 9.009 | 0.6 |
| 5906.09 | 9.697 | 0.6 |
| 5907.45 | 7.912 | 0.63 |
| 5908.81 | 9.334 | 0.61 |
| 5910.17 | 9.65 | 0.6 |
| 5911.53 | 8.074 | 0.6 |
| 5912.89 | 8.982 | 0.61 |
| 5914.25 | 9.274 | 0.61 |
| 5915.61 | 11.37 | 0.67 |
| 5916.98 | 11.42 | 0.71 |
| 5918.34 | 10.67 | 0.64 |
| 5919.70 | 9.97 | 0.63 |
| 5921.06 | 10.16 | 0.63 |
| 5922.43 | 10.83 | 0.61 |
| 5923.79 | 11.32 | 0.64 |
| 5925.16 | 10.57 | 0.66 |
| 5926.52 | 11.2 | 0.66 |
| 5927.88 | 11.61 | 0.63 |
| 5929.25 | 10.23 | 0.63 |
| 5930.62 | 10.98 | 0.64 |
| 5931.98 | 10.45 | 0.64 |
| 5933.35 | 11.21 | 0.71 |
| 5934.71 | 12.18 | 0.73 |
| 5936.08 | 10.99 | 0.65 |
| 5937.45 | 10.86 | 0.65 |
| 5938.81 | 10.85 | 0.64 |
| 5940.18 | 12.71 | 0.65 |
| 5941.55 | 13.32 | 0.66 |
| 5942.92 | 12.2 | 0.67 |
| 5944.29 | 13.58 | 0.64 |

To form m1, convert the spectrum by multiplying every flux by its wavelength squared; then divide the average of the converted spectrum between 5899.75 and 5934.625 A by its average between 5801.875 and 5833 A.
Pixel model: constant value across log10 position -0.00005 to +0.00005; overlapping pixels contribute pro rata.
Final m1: 0.7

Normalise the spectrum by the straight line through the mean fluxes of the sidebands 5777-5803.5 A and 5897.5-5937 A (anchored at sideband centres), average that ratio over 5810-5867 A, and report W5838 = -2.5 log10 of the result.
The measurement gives -0.07 mag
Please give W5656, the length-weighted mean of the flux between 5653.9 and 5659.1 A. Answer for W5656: 13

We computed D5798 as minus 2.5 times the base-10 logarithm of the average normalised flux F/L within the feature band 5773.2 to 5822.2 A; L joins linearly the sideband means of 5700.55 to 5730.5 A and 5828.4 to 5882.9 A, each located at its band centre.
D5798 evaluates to -0.15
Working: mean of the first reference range 13.5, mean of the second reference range 12.5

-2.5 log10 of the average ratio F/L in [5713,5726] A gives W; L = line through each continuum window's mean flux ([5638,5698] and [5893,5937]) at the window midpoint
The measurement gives -0.18 mag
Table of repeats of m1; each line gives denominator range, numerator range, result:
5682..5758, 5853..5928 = 0.71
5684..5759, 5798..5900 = 0.90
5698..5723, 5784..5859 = 1.12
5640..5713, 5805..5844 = 1.23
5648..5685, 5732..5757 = 1.24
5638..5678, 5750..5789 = 1.24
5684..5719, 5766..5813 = 1.16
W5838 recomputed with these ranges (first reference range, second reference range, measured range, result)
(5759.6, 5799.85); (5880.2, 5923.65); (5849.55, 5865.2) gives -0.210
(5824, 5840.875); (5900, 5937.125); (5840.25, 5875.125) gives 0.030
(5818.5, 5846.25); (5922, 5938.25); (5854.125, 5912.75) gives 0.390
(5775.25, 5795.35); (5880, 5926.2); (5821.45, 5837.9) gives -0.202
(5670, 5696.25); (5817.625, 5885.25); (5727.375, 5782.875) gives -0.120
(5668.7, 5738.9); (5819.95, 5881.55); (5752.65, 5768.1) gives -0.111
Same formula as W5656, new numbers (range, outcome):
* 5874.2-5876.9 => 10.5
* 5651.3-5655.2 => 12.4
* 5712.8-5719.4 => 13.7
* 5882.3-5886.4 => 8.72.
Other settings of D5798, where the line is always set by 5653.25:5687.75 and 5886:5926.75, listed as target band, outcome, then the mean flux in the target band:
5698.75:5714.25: -0.129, 13.1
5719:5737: -0.216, 13.7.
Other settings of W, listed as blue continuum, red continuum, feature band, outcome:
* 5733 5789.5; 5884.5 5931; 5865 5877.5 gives -0.18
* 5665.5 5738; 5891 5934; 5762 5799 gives -0.22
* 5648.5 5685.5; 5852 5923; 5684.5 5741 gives -0.17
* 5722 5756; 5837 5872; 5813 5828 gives -0.05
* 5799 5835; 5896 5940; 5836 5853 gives -0.01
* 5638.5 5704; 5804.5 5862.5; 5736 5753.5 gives -0.12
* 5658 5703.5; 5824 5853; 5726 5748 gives -0.09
